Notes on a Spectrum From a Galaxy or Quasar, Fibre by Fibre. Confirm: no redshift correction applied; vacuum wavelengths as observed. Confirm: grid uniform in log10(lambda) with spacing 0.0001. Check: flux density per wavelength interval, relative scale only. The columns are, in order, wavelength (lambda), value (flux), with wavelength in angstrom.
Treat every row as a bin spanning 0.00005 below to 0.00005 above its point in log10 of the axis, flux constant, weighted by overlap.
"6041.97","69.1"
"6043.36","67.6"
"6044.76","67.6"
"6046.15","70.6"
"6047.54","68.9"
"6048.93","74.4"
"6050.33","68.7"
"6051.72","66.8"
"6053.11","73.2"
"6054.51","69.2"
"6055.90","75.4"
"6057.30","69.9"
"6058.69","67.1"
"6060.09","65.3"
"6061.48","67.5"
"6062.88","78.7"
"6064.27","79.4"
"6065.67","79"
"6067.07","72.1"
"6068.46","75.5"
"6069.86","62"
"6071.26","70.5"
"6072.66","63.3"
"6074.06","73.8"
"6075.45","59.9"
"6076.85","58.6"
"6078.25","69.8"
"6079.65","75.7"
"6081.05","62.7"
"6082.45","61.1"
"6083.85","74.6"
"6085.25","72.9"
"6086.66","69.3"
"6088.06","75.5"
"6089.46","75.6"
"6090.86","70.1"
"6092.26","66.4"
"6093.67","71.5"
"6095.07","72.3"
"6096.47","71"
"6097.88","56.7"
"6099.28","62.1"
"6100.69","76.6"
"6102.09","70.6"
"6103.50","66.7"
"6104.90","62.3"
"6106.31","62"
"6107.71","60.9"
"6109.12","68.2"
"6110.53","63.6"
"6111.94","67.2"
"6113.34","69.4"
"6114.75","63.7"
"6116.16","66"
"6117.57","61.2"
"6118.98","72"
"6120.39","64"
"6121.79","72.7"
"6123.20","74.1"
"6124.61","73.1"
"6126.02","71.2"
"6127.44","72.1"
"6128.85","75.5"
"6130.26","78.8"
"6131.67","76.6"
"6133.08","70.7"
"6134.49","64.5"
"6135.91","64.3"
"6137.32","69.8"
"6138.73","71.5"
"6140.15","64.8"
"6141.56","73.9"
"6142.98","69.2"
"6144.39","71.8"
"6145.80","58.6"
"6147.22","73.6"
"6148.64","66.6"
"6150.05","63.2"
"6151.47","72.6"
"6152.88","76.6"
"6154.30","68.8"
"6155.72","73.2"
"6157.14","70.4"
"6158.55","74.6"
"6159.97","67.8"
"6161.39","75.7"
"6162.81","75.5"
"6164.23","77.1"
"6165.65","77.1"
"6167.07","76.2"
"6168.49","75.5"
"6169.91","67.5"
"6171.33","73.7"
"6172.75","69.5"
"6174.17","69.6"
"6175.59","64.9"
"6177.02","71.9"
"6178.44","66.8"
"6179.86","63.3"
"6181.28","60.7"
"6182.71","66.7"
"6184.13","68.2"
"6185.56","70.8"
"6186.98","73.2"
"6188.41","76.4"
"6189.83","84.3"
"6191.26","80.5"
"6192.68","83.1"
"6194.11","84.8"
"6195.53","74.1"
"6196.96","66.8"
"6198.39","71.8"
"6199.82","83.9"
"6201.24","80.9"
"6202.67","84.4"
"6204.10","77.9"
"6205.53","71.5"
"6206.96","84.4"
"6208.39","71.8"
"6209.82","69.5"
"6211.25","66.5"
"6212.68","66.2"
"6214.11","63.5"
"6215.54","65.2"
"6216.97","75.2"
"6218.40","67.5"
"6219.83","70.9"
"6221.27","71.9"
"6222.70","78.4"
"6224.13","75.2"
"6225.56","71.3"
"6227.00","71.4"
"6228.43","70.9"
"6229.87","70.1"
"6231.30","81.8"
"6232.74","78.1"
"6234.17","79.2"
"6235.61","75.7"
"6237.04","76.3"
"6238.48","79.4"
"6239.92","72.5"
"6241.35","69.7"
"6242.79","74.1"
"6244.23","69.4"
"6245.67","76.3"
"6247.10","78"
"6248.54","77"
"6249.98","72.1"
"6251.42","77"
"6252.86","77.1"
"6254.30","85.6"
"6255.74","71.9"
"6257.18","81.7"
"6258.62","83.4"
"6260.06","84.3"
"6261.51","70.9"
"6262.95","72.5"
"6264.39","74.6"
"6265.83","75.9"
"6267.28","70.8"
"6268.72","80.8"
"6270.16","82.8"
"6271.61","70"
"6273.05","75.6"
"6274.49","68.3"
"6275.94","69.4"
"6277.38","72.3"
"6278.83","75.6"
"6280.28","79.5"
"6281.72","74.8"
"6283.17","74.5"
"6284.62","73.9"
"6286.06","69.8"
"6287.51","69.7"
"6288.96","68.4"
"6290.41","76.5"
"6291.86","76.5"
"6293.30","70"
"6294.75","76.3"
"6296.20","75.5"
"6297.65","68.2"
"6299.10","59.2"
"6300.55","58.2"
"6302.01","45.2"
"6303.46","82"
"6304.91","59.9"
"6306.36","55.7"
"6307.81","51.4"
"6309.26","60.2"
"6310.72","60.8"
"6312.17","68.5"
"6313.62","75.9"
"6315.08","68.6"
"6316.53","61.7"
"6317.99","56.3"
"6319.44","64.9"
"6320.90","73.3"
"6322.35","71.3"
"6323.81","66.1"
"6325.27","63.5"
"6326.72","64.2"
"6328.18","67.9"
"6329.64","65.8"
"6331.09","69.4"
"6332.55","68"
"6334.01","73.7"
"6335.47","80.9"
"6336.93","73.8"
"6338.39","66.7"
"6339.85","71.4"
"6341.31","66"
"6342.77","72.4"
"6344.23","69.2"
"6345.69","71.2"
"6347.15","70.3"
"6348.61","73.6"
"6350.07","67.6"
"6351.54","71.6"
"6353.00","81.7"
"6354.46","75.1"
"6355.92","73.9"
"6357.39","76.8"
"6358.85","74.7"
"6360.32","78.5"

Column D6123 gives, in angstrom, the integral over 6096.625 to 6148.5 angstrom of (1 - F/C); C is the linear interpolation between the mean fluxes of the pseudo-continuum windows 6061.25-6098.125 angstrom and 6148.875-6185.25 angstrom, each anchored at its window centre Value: 1.5 angstrom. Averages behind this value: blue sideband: 70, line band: 68.3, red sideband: 70.6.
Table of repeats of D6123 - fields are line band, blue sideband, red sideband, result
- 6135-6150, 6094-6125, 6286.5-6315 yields -0.3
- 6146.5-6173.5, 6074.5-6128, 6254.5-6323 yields -1.4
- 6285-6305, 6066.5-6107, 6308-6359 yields 0.2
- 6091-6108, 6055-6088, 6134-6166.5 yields 0.8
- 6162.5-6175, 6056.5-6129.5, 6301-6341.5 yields -1.0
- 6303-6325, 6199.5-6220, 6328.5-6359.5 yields 2.3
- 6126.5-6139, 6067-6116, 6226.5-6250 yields -0.3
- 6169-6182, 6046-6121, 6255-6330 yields 0.3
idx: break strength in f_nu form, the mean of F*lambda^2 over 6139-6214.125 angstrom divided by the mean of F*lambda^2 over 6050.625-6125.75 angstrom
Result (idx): 1.08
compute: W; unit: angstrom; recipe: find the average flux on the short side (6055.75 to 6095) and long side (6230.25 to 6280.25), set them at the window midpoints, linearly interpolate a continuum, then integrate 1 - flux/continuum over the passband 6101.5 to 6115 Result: 1.1 angstrom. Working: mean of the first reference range 70.1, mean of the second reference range 75.9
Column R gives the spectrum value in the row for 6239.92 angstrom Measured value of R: 72.5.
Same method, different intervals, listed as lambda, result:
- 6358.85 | 74.7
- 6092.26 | 66.4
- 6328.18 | 67.9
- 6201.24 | 80.9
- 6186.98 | 73.2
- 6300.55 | 58.2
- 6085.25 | 72.9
